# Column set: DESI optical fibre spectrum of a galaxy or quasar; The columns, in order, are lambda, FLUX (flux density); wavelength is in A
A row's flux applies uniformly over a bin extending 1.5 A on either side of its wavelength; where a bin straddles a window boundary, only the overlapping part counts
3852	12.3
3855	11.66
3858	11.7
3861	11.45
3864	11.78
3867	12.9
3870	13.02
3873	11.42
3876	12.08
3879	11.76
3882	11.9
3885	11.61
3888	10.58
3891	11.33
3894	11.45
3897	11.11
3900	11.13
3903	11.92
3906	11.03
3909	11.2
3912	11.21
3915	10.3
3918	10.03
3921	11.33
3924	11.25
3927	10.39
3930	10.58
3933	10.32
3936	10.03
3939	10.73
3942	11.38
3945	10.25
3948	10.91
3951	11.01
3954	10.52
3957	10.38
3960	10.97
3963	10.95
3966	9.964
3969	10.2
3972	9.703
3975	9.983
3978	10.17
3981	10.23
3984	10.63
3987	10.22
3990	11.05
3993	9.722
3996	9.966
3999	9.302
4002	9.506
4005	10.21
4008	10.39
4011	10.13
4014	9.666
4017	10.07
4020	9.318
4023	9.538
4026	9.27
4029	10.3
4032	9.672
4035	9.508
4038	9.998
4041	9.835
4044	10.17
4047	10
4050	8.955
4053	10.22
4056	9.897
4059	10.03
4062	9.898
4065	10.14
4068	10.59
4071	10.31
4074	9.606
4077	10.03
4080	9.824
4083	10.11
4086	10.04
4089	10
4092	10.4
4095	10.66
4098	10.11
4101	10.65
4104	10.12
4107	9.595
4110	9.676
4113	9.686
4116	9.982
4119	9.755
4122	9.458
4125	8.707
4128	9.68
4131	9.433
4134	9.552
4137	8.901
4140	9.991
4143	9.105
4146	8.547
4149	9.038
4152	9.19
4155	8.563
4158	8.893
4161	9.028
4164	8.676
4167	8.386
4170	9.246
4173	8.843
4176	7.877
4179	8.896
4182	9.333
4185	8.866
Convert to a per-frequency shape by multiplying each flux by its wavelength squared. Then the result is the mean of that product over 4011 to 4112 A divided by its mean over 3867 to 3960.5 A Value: 1.0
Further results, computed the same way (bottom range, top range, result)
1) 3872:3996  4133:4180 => 0.92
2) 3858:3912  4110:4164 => 0.90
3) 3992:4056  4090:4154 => 1.03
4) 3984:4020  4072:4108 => 1.05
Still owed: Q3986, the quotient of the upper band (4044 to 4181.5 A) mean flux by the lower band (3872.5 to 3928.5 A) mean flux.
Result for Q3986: 0.9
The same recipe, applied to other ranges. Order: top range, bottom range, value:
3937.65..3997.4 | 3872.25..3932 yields 0.94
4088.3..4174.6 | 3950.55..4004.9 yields 0.92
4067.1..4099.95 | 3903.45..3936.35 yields 0.94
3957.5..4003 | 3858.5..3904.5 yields 0.87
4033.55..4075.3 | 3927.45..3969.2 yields 0.94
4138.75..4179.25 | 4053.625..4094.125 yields 0.88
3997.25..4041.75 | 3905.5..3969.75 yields 0.92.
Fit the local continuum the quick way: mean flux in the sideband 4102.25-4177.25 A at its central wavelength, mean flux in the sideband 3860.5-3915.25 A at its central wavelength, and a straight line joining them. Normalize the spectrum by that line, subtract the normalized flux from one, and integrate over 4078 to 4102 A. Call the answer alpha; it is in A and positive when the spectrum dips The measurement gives -1.34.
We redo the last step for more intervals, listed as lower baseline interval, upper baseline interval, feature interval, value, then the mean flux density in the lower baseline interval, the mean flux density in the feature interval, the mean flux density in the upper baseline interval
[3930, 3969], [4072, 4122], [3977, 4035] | 2.3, 10.6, 9.95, 10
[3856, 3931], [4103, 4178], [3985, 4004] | 0.9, 11.4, 9.99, 9.19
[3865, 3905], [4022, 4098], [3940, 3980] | 1.7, 11.7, 10.5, 9.97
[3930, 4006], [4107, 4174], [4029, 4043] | 0.1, 10.3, 9.83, 9.21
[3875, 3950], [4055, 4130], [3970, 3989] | 0.8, 11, 10.2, 9.96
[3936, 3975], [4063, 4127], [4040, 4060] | 0.6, 10.5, 9.87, 9.97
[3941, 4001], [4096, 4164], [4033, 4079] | -0.4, 10.4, 9.94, 9.43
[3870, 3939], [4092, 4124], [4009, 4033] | 1.6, 11.1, 9.76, 9.97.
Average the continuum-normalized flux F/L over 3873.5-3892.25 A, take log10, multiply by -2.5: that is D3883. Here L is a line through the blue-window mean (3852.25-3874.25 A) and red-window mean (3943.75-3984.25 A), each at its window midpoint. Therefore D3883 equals 0.02 mag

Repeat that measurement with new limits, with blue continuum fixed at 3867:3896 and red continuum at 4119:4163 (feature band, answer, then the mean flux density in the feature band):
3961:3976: 0.07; 10.2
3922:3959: 0.05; 10.7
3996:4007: 0.09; 9.75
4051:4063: 0.00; 9.97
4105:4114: -0.02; 9.68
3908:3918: 0.07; 10.8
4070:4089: -0.02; 9.98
